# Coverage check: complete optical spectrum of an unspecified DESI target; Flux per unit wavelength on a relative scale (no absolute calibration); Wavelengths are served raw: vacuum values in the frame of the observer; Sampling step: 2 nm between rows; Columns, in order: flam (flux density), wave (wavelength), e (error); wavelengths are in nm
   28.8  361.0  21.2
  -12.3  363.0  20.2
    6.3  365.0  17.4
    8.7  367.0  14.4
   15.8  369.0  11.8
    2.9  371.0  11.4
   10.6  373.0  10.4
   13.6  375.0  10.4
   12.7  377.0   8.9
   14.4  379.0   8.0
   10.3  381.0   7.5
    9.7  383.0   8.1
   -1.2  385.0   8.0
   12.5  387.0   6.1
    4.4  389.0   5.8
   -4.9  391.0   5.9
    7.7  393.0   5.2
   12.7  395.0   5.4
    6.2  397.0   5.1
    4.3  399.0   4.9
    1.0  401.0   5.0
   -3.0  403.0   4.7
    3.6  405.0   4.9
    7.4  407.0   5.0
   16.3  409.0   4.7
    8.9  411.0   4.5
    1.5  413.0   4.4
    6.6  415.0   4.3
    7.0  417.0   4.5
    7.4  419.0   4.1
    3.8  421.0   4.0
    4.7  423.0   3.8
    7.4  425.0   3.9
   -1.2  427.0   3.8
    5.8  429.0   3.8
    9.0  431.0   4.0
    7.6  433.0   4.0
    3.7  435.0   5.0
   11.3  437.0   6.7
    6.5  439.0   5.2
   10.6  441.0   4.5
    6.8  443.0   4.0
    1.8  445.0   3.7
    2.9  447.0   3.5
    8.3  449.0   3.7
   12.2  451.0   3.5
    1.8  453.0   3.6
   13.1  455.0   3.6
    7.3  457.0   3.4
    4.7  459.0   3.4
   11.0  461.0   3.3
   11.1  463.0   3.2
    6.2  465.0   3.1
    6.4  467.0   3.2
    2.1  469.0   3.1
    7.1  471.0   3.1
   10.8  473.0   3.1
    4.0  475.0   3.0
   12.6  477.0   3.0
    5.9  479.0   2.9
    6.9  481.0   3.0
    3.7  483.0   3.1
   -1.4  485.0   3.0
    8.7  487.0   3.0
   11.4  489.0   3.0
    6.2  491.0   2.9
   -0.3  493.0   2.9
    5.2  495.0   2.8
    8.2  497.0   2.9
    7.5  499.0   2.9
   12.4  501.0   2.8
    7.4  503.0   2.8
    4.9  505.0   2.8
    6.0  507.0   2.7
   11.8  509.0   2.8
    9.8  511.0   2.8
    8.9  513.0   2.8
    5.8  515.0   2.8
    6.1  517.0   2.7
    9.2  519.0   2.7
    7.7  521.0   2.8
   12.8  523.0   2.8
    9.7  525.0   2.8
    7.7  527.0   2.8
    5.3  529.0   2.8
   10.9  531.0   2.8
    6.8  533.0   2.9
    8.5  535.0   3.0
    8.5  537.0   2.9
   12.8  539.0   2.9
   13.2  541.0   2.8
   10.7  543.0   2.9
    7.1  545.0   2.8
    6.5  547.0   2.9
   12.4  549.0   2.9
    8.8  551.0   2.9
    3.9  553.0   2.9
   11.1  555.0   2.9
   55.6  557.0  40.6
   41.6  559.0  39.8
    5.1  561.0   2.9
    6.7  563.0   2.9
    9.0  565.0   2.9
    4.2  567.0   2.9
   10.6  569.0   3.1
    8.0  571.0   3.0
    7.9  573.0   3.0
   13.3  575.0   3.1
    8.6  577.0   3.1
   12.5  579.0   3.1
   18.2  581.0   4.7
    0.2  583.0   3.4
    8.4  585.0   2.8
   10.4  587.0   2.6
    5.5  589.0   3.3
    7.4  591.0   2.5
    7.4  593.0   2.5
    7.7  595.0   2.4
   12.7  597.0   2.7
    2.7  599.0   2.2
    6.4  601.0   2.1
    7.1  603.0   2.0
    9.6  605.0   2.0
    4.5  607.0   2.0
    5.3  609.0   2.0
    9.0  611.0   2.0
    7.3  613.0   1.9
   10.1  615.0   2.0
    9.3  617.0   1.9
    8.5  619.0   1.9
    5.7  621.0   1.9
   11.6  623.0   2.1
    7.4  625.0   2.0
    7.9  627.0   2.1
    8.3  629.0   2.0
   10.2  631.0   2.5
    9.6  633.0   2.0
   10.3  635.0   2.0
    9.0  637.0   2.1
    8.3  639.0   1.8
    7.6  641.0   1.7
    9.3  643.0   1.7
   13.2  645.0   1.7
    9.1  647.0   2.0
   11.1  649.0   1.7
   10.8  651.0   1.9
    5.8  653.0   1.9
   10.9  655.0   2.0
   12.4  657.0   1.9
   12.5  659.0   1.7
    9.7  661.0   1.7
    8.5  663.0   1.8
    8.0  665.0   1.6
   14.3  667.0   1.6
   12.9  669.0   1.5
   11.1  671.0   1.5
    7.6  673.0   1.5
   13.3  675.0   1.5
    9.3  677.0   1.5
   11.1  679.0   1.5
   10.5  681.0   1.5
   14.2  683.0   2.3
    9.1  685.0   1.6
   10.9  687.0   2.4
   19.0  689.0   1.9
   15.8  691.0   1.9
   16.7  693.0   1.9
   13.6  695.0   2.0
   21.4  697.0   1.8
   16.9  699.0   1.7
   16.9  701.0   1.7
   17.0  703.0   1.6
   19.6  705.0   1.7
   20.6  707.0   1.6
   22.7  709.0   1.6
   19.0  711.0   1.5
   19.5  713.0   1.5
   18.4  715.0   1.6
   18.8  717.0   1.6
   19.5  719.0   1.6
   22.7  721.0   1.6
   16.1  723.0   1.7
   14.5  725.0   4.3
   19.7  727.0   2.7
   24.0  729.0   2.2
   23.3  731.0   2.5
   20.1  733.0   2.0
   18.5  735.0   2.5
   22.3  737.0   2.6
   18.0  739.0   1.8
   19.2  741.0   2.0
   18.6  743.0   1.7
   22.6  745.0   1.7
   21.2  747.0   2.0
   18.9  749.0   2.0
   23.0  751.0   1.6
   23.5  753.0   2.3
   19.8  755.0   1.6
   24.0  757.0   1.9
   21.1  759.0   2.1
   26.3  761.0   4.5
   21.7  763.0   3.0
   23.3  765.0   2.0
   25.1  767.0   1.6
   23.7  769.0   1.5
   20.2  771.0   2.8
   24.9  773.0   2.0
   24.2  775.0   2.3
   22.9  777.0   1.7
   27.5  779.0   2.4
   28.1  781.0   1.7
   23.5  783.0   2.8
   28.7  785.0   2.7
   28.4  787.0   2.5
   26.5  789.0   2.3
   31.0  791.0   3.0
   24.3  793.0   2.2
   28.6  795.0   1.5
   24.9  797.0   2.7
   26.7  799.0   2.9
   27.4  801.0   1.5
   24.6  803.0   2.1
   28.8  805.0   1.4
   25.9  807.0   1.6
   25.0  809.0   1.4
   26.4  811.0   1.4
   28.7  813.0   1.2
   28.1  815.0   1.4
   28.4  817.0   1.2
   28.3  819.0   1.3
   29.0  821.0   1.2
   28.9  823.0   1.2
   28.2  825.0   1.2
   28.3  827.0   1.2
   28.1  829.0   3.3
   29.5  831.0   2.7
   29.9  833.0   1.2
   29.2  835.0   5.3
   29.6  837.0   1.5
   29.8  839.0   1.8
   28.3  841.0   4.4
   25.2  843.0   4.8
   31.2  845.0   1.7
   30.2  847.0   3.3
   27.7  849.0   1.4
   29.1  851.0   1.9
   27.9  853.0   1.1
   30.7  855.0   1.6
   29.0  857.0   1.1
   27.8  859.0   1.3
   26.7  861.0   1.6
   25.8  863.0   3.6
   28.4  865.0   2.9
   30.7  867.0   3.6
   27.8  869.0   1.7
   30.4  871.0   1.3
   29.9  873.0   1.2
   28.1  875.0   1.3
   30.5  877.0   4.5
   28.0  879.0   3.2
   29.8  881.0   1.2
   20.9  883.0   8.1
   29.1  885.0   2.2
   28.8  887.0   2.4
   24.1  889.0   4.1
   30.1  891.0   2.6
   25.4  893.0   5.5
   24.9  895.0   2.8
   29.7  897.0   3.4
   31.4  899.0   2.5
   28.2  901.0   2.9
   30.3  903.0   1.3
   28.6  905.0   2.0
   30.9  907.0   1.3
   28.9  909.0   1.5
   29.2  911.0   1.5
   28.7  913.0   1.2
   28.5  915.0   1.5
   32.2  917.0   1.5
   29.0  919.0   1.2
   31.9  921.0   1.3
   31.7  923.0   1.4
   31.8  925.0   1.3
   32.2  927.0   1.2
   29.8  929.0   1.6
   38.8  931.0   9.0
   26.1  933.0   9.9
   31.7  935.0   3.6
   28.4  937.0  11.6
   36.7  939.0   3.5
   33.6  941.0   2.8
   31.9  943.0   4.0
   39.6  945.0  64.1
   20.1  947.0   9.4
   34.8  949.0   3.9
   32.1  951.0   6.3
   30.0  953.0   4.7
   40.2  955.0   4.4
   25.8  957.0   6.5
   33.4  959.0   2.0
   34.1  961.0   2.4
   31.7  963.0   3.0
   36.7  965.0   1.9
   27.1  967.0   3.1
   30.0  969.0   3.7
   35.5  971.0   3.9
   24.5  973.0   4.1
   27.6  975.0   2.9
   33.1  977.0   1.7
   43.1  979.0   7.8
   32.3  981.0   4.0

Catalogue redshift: 0.728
